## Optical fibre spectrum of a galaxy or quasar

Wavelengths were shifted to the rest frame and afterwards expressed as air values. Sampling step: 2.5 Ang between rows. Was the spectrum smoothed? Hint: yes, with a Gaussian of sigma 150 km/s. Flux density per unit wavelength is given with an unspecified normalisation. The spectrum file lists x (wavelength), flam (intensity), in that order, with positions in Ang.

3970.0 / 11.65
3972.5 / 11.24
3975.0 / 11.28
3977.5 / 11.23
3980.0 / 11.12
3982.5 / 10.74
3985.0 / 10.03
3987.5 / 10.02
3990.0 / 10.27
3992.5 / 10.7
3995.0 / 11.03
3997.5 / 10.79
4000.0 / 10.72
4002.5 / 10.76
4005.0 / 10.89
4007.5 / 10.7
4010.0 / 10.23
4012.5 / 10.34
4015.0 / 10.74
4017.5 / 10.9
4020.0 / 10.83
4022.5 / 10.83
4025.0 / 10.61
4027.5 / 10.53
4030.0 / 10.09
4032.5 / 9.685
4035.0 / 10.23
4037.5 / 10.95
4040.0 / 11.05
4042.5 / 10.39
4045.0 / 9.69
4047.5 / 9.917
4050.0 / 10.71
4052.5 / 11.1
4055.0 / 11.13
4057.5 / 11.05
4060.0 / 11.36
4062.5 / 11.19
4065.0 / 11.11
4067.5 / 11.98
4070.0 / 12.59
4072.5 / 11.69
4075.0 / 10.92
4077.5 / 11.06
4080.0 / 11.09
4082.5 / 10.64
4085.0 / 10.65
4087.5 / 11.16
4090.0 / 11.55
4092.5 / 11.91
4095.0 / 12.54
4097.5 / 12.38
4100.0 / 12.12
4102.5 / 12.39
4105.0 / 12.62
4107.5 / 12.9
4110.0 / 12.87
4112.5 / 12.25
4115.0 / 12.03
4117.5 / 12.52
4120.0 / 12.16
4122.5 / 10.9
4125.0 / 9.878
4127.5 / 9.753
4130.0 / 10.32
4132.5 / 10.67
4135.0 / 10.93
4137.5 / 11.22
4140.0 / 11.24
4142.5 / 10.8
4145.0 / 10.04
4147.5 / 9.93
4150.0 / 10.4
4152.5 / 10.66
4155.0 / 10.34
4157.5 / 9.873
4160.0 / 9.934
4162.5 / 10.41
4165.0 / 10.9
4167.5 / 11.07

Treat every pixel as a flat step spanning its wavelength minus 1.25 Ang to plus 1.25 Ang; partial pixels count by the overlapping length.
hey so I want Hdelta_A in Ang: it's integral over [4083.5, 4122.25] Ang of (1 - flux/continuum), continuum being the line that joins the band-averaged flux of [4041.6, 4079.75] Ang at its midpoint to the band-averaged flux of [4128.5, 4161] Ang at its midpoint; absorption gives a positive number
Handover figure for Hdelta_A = -4.76 Ang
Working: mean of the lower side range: 11.1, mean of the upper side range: 10.5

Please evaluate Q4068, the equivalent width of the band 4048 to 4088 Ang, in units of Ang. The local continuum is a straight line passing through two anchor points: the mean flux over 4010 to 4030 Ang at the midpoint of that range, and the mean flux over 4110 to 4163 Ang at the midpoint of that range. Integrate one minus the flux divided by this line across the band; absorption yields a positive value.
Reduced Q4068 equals -1.8 Ang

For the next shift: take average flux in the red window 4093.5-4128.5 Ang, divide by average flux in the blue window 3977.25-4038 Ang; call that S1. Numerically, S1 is 1.13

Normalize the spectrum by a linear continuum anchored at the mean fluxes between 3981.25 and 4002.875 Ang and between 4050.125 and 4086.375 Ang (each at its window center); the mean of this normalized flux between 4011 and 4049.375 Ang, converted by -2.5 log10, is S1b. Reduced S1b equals 0.04 mag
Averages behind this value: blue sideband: 10.6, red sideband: 11.2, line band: 10.5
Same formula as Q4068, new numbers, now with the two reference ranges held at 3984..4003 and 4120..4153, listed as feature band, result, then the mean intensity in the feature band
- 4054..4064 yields -0.59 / 11.2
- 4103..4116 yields -2.42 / 12.5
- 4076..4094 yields -1.03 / 11.2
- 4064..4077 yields -1.32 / 11.6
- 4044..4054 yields 0.15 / 10.4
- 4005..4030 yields -0.18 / 10.6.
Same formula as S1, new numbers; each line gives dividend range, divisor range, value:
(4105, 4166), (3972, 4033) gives 1.03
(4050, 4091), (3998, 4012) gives 1.06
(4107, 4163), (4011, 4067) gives 1.03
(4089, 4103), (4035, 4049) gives 1.17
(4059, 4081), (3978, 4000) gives 1.08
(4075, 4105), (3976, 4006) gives 1.09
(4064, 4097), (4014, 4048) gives 1.10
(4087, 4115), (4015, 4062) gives 1.15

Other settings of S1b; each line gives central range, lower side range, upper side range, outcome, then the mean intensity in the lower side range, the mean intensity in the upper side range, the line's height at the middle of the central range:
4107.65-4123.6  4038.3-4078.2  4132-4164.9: -0.14 mag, 11.1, 10.5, 10.7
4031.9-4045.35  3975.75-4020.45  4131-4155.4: 0.03 mag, 10.7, 10.6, 10.7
